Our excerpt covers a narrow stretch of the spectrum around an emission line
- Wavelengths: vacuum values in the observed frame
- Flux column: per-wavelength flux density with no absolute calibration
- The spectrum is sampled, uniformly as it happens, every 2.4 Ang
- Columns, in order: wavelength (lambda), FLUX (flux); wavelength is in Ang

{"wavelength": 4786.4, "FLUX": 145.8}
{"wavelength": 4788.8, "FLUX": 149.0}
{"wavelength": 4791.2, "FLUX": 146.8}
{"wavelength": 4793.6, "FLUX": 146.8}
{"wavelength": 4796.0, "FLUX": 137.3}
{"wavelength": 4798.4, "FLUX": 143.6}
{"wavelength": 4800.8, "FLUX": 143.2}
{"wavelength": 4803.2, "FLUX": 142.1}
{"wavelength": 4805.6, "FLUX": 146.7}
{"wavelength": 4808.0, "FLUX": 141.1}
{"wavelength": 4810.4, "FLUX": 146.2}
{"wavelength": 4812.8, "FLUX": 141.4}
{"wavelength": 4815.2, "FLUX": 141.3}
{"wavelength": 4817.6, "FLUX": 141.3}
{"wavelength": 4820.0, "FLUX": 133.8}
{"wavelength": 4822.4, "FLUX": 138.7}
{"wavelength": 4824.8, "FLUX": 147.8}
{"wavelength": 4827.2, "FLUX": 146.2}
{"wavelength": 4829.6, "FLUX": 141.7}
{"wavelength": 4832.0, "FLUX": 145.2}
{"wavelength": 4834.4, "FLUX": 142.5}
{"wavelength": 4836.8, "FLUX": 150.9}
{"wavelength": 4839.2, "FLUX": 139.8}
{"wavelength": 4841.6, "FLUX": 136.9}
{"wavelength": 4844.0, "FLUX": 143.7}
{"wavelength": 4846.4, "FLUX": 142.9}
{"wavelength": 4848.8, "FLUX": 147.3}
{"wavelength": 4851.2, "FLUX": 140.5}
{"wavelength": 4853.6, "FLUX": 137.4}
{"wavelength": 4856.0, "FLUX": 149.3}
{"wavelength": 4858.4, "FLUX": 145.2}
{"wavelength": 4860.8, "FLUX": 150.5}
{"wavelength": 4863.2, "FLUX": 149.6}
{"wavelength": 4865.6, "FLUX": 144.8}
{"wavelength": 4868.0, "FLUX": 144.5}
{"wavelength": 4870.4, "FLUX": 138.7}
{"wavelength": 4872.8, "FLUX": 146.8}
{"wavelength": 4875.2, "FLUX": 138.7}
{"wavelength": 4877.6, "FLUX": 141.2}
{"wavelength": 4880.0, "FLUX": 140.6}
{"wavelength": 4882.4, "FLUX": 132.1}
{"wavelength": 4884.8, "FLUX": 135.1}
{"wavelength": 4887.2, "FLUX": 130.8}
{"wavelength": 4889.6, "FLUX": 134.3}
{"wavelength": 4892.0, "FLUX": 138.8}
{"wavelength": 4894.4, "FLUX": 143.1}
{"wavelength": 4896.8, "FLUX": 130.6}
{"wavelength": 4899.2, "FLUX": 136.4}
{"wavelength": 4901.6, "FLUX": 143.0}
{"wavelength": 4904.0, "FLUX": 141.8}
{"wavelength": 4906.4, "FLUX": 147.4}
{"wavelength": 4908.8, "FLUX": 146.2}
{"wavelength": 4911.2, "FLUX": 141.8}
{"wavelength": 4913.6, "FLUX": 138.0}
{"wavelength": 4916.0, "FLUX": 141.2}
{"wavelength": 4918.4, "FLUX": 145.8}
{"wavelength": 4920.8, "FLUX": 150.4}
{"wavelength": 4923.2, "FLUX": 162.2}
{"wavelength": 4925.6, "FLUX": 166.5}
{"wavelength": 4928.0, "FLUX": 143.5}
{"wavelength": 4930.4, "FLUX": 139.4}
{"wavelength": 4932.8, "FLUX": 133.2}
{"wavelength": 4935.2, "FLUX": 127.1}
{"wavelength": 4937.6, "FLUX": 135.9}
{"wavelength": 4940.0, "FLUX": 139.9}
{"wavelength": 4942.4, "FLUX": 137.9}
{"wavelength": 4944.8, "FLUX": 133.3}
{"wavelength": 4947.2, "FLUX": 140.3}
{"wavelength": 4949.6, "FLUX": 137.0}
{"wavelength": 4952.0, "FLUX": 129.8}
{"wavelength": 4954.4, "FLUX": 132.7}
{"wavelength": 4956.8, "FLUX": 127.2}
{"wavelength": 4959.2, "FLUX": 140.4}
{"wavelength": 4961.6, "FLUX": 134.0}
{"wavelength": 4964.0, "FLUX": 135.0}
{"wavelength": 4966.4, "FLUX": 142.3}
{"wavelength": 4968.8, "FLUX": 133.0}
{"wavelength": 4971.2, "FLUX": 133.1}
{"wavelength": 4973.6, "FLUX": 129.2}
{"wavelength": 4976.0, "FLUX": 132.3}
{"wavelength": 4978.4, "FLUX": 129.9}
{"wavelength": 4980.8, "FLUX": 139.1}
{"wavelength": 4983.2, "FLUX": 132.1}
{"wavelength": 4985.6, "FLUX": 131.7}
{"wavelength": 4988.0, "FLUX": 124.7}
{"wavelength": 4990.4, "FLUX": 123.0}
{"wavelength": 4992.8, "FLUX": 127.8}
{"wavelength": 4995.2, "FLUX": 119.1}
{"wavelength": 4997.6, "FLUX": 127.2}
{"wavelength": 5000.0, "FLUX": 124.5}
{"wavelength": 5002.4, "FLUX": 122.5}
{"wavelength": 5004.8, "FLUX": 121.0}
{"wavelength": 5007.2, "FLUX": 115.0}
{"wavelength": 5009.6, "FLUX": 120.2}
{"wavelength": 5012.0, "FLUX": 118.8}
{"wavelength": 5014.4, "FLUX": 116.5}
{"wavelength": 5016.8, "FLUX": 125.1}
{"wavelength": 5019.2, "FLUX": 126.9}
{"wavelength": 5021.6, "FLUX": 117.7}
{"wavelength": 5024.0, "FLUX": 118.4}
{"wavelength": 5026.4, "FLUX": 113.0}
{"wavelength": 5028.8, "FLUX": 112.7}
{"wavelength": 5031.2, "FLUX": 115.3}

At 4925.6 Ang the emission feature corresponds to [O II]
